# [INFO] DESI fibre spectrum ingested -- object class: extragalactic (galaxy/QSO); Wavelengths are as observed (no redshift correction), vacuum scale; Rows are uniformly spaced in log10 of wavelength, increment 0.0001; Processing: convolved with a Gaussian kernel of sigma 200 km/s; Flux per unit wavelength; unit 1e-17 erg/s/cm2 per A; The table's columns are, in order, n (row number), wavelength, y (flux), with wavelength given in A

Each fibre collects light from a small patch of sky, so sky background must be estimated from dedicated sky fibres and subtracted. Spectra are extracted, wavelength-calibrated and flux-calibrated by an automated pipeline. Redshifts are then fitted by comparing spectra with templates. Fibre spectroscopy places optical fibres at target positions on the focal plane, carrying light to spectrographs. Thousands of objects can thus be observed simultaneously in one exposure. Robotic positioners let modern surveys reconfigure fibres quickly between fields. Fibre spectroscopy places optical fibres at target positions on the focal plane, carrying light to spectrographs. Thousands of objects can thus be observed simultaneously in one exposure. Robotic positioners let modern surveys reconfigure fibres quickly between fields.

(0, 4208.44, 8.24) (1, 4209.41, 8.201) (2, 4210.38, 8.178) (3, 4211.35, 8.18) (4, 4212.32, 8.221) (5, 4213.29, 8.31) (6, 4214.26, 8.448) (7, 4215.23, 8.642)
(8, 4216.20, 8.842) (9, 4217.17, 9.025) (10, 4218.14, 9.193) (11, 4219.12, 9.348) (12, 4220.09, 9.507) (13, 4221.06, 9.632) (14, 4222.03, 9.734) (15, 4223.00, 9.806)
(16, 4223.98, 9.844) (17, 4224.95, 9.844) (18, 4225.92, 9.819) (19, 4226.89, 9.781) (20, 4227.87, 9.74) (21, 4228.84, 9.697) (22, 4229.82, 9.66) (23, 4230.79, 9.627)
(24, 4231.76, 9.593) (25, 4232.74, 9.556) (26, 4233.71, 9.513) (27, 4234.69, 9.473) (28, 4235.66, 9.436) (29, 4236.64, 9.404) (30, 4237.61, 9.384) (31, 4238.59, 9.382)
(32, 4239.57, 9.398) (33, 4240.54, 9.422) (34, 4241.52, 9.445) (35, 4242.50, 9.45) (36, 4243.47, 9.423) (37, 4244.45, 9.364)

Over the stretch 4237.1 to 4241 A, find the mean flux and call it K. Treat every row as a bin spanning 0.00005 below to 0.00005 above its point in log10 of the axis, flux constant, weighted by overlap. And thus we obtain 9.41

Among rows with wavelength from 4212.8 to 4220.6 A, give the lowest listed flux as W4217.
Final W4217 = 8.31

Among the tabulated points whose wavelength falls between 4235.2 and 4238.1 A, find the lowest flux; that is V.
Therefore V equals 9.384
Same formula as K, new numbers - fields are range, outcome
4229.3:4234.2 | 9.59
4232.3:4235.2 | 9.53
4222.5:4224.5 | 9.81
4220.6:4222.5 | 9.69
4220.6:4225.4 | 9.77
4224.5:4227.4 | 9.81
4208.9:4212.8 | 8.19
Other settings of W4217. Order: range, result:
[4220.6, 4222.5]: 9.632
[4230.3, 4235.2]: 9.473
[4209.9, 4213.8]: 8.178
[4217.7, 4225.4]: 9.193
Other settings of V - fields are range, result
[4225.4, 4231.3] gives 9.627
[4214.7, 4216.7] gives 8.642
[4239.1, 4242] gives 9.398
